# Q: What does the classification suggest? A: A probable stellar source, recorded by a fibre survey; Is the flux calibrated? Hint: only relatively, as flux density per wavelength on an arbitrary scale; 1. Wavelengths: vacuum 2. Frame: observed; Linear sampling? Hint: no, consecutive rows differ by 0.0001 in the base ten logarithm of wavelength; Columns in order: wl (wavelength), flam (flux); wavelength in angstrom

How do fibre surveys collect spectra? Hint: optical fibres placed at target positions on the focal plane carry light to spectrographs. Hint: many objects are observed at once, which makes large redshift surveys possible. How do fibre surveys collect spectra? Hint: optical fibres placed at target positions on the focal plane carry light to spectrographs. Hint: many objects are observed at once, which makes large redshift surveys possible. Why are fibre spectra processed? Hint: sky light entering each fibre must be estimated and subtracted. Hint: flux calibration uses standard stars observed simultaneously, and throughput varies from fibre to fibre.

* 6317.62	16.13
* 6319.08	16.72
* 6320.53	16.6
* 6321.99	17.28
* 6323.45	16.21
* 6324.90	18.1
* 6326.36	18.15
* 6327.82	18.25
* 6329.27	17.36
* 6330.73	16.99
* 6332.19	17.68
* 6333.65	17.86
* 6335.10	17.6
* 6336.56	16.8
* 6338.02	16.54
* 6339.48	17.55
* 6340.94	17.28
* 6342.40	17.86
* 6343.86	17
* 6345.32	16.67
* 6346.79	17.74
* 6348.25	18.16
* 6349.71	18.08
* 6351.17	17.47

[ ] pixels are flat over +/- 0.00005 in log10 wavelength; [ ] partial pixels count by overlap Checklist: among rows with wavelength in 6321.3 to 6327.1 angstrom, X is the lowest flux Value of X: 16.21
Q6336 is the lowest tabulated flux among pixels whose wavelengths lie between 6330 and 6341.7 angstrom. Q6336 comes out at 16.54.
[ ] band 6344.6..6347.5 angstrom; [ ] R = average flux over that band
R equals 17.2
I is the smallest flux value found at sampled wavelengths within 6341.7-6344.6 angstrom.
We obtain 17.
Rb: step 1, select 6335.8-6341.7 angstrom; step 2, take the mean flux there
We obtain 17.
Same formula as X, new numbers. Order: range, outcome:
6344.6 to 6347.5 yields 16.67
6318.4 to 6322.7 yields 16.6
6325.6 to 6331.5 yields 16.99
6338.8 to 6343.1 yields 17.28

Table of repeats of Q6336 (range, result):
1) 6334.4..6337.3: 16.8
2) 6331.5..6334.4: 17.68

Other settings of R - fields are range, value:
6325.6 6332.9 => 17.7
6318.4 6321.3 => 16.7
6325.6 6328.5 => 18.2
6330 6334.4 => 17.5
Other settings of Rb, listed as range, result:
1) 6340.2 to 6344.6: 17.4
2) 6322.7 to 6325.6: 17.2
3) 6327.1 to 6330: 17.8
